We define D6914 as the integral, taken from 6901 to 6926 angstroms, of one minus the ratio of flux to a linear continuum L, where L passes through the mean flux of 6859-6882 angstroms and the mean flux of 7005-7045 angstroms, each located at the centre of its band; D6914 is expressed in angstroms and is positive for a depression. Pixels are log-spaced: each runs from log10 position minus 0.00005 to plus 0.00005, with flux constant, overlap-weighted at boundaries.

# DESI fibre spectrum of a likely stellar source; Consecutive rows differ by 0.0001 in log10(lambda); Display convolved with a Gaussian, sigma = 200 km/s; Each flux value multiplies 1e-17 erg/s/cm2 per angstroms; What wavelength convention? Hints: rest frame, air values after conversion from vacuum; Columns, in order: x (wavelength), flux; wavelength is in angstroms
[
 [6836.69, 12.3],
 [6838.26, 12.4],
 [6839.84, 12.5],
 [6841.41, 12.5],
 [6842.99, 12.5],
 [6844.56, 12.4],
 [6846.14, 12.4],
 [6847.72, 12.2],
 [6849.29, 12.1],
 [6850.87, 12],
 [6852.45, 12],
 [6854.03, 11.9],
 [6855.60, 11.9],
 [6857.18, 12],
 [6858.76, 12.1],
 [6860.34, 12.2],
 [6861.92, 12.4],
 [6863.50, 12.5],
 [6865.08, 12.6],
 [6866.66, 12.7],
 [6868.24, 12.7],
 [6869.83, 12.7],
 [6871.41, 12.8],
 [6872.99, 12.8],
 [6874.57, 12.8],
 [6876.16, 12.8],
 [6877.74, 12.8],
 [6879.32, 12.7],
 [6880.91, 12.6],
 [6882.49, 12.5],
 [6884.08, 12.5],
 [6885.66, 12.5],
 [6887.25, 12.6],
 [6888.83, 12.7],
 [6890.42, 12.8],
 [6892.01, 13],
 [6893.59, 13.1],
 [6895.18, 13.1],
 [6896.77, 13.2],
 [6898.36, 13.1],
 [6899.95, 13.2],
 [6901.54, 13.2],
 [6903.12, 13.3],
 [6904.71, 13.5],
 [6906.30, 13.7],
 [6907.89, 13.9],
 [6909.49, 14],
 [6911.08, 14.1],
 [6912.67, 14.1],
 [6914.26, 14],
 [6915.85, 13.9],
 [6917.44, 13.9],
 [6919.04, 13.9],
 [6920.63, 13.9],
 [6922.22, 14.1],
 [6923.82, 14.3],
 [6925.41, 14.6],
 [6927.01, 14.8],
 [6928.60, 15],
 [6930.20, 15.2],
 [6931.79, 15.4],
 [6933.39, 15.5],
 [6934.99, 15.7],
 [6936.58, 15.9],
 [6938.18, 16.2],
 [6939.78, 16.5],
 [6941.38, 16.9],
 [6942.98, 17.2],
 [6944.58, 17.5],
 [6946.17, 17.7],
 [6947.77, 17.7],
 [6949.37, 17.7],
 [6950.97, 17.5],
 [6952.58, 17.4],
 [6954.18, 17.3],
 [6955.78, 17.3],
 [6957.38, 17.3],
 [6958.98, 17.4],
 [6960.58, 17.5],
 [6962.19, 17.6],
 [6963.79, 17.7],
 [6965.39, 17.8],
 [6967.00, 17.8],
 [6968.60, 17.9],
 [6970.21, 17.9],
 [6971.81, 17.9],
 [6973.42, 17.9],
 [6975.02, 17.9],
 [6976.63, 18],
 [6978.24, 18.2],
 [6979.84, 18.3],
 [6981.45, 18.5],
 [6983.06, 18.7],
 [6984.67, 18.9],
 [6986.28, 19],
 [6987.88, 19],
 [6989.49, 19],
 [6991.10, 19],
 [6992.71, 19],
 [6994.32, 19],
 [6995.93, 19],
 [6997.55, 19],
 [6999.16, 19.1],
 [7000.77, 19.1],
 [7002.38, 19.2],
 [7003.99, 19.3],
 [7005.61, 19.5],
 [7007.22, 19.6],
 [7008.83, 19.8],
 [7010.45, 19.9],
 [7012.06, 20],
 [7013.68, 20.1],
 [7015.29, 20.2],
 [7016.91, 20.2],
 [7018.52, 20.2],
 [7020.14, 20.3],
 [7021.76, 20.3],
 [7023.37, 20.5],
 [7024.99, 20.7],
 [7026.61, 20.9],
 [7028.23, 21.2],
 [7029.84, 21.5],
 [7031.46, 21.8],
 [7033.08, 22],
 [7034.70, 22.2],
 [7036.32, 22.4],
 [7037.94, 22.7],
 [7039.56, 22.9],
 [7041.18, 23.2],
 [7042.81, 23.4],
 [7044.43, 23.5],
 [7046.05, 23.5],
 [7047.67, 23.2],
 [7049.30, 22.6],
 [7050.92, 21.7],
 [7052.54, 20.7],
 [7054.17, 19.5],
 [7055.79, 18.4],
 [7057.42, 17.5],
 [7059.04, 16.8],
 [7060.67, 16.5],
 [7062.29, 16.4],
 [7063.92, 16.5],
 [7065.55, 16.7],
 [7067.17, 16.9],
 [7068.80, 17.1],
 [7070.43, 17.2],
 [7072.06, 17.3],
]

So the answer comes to 1.8 angstroms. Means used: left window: 12.6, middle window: 13.9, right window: 21.2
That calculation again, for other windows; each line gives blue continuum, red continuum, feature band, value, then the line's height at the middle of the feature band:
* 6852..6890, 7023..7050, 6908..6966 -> 1.7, 16.4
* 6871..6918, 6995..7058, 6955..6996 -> -0.8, 17.9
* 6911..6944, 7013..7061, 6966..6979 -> -0.3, 17.5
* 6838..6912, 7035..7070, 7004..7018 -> -1.2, 18.4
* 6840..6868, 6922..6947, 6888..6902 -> 1.0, 14.1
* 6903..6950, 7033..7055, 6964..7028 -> 0.9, 19.4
